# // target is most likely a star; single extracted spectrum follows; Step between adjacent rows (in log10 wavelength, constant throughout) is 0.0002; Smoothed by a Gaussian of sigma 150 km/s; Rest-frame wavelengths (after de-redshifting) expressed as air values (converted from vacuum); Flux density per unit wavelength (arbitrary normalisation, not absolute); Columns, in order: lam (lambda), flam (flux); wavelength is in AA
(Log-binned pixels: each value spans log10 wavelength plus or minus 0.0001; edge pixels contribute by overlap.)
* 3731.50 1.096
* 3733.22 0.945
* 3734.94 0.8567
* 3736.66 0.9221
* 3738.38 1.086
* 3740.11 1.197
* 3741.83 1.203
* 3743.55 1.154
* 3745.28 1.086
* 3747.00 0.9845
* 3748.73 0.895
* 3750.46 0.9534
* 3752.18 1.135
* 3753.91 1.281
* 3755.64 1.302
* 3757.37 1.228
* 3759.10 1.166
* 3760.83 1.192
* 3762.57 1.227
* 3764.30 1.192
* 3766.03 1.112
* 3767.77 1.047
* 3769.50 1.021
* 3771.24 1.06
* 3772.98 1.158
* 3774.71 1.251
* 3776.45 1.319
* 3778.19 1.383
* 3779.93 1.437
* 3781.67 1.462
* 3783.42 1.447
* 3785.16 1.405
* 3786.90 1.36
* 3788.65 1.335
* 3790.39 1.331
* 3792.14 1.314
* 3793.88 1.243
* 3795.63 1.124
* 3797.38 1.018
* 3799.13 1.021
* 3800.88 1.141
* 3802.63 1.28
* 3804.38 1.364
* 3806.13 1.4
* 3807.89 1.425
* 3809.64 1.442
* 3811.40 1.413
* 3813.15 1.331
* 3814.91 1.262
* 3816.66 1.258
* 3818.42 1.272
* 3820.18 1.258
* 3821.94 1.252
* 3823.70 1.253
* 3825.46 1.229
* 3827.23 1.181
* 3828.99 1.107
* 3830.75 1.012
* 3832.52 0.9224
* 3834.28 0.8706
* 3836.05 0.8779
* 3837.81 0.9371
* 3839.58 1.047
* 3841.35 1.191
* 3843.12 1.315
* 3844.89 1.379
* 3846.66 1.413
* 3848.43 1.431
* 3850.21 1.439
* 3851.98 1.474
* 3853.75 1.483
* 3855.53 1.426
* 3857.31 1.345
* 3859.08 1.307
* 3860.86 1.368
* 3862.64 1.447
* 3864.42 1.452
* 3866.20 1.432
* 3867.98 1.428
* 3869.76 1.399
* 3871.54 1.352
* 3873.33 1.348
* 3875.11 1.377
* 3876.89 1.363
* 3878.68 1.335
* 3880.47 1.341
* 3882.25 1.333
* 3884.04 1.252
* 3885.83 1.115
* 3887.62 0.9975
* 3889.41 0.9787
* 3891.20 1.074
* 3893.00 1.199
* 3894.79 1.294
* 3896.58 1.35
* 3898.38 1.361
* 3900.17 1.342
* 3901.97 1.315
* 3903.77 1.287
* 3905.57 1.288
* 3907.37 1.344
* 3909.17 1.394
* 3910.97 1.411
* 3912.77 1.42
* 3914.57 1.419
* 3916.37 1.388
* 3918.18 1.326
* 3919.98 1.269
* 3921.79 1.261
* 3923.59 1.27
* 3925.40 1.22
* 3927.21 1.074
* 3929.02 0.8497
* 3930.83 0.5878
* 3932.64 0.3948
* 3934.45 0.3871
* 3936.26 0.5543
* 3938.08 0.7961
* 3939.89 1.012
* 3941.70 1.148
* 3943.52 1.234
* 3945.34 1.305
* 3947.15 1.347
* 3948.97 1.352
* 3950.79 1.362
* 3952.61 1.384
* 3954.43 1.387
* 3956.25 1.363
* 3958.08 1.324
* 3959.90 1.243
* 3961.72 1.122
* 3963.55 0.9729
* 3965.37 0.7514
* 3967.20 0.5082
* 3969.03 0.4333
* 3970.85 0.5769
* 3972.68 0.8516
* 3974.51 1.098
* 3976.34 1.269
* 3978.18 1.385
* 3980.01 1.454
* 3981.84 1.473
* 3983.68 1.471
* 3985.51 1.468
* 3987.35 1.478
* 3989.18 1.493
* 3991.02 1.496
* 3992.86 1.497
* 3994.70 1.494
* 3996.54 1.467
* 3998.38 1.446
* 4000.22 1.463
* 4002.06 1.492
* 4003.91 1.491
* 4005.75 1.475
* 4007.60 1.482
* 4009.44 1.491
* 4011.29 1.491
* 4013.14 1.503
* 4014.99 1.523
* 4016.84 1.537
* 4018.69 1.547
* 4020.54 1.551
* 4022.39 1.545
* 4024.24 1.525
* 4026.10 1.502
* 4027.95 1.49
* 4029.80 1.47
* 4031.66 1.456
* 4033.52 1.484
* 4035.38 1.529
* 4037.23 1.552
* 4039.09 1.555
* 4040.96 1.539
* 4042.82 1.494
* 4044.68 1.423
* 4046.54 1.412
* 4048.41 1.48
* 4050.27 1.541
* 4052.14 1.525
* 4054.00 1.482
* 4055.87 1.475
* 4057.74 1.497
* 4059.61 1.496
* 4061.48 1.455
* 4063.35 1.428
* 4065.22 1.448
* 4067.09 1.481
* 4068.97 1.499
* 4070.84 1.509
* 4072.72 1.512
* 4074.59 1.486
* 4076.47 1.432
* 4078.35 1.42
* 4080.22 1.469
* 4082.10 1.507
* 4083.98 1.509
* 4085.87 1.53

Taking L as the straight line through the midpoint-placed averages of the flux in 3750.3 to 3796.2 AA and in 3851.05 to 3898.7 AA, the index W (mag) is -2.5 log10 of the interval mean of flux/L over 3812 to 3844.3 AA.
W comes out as 0.12 mag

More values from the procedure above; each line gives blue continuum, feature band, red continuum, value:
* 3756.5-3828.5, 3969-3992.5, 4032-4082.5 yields 0.13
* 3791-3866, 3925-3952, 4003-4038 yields 0.39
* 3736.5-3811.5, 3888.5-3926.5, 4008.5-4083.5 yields 0.05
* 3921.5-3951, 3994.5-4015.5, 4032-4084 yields -0.17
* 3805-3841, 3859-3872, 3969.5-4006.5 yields -0.14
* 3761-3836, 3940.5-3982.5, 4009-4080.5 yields 0.22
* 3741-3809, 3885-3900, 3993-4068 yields 0.14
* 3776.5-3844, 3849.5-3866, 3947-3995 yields -0.15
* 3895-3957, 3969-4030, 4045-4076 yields -0.05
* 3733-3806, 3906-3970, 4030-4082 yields 0.23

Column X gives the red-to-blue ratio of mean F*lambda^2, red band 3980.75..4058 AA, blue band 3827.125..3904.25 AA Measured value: 1.28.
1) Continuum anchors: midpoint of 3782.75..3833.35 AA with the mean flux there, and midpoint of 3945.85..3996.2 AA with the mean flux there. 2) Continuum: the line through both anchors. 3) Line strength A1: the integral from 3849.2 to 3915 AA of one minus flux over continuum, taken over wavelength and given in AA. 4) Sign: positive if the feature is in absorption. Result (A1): -4.71 AA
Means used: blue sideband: 1.25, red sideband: 1.23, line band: 1.33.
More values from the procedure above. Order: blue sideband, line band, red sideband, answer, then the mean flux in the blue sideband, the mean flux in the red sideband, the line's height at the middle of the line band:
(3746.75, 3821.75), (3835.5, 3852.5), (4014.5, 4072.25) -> 0.6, 1.24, 1.5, 1.3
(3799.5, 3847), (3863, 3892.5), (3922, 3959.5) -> -3.6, 1.21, 1.07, 1.15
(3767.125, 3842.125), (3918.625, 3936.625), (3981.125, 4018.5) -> 6.2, 1.22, 1.49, 1.39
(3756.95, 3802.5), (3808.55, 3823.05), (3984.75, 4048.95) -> -0.5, 1.23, 1.5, 1.27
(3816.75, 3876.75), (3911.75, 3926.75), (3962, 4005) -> -0.7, 1.27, 1.24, 1.26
